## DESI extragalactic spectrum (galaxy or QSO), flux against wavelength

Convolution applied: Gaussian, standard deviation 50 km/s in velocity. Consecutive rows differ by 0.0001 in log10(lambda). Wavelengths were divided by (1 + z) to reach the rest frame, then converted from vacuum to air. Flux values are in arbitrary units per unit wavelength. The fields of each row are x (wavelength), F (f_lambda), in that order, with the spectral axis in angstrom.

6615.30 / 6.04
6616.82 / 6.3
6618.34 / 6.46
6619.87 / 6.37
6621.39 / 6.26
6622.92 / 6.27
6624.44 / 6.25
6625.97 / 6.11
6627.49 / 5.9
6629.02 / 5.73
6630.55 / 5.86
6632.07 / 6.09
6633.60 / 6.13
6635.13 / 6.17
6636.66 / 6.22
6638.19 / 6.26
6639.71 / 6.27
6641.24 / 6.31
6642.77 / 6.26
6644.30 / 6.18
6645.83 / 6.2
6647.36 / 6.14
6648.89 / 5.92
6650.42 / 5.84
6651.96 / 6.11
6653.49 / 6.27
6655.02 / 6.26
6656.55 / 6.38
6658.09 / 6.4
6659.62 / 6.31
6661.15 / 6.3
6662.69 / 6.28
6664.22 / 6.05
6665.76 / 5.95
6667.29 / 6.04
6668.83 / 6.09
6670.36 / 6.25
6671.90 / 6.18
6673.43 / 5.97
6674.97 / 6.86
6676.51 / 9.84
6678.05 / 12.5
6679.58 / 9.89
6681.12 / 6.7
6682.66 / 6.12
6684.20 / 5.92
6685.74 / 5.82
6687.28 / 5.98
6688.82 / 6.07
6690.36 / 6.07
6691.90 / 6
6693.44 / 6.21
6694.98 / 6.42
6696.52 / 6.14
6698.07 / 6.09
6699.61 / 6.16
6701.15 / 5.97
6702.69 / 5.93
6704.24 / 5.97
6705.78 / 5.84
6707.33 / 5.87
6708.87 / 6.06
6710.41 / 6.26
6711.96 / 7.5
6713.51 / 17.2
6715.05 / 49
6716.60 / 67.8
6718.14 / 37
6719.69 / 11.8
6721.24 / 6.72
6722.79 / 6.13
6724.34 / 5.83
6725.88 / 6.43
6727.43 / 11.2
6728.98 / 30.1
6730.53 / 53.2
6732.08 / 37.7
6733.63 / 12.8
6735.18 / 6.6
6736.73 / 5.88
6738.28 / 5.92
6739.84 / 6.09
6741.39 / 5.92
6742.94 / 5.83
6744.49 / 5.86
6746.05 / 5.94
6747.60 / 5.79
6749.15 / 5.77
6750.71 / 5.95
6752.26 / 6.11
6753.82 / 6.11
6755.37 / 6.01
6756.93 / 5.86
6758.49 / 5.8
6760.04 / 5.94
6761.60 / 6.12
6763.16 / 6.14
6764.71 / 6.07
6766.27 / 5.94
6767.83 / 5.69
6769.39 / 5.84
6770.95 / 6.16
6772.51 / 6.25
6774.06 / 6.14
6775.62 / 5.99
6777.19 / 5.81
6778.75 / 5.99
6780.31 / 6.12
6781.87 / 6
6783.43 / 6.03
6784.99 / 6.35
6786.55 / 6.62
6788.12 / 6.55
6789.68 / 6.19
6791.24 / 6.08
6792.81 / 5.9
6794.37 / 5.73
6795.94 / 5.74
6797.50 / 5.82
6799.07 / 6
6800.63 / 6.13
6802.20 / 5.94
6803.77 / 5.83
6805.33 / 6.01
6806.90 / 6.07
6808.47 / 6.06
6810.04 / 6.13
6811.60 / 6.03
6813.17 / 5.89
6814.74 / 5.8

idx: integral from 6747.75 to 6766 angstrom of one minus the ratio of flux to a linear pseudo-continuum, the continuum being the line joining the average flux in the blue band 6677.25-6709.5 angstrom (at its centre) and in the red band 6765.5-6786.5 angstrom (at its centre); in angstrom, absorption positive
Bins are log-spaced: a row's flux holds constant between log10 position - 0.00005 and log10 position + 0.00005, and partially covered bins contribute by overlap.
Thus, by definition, 0.5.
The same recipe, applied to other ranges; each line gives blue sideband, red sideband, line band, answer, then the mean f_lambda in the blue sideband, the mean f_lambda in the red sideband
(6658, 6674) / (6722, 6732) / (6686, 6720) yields 6.2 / 6.16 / 20.1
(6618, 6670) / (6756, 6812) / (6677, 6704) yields -2.7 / 6.16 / 6.03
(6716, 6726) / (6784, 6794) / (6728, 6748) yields 3.5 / 20.3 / 6.26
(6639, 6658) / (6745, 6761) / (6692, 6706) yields -0.1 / 6.18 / 5.93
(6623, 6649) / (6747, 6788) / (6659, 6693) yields -3.8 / 6.13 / 6.03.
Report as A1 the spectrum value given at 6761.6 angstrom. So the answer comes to 6.12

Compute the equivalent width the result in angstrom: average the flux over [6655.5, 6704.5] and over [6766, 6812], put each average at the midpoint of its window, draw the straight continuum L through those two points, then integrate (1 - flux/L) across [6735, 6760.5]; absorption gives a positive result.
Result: 1.2 angstrom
